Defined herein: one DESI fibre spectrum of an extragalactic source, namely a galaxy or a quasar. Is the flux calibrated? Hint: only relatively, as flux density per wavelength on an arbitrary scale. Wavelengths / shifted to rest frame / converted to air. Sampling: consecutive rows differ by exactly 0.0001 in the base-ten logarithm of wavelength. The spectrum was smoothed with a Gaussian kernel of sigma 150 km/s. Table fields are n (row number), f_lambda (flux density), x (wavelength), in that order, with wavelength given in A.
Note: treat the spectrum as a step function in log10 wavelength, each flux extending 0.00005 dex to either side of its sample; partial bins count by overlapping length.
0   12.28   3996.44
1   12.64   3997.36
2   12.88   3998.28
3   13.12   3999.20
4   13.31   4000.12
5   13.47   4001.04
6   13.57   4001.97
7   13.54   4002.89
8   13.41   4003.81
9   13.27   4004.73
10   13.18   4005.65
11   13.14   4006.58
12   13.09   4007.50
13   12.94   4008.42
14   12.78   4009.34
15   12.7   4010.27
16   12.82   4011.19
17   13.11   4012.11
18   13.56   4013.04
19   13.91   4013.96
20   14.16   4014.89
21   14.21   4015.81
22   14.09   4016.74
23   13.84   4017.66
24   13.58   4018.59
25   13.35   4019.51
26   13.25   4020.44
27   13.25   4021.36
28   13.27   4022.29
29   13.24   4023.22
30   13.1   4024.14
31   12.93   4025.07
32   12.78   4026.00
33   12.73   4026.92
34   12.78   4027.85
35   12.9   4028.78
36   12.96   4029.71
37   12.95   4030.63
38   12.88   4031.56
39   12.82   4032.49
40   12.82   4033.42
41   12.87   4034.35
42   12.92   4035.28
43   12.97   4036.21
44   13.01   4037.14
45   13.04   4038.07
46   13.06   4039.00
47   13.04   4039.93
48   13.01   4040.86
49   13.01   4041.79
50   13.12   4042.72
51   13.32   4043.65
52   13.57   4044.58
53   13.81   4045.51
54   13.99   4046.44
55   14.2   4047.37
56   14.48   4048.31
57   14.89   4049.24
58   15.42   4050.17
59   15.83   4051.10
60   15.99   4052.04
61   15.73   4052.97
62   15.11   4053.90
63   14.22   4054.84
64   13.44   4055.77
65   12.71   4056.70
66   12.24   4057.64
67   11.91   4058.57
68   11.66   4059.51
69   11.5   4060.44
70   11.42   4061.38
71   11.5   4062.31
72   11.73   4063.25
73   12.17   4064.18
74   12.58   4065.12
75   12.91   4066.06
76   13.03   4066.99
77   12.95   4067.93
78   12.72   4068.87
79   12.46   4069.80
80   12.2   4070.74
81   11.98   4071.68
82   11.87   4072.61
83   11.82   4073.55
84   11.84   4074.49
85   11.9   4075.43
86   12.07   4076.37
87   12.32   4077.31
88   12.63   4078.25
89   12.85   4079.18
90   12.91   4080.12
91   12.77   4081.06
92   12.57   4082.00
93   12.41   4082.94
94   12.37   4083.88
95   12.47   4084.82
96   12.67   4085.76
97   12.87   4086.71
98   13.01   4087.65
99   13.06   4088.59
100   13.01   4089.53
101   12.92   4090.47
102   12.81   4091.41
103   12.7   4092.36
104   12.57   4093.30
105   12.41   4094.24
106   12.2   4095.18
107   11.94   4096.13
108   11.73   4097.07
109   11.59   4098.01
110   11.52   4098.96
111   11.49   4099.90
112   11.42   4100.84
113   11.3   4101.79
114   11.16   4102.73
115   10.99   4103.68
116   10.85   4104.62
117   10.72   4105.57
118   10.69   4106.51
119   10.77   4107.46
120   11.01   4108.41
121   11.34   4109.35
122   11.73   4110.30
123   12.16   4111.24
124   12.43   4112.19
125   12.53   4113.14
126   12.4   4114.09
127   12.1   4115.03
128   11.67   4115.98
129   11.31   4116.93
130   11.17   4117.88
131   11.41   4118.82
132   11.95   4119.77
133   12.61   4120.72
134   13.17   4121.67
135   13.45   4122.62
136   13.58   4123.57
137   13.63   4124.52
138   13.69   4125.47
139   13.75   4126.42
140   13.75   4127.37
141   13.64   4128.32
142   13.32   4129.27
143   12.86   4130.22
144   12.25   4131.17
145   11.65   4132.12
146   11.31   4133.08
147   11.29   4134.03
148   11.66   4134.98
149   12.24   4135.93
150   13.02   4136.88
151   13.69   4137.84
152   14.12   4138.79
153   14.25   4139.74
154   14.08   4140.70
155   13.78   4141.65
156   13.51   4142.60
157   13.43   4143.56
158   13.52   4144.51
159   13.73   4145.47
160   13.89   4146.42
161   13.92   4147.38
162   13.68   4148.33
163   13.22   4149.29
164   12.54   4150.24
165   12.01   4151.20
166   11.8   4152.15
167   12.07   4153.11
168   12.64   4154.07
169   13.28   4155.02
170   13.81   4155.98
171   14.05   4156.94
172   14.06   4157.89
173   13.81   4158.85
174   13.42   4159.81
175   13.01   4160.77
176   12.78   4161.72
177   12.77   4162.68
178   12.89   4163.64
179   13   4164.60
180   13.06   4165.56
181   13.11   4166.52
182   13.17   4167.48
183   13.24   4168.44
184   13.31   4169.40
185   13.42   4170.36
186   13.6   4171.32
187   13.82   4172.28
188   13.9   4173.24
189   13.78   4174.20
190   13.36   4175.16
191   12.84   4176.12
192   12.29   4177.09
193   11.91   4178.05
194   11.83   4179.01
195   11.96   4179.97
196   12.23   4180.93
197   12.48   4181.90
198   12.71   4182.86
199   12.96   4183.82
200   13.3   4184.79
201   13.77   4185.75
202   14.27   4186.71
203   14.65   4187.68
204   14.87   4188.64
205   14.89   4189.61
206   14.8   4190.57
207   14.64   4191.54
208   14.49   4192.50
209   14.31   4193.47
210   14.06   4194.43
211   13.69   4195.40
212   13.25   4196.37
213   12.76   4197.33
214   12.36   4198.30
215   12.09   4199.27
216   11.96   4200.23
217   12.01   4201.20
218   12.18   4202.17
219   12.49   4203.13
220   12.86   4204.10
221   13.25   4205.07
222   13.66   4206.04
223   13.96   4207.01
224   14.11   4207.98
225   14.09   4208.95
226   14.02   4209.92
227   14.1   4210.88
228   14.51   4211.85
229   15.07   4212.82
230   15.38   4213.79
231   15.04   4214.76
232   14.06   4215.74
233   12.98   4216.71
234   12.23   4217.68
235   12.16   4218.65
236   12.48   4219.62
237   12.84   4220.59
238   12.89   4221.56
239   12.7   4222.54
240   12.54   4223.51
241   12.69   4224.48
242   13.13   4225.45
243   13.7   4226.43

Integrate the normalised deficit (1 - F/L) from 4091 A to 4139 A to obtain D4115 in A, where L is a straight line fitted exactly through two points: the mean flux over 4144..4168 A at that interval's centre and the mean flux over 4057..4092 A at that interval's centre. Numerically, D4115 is 2.31 A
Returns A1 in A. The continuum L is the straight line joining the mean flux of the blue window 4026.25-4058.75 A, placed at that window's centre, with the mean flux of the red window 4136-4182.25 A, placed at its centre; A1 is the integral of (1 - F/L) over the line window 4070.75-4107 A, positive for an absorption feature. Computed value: 3.5 A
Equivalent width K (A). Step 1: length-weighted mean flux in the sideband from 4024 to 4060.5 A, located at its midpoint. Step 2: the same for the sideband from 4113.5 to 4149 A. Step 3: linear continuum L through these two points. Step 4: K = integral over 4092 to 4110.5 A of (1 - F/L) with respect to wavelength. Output 2.3 A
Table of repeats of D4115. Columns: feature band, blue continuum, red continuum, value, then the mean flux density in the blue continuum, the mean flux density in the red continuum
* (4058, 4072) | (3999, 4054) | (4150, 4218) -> 1.3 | 13.5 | 13.3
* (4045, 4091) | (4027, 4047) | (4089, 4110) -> -2.1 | 13.1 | 11.7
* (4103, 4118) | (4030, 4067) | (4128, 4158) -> 1.9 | 13.3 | 13.1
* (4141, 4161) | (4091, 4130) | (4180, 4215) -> -0.8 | 12.1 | 13.6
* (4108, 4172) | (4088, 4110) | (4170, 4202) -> -2.1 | 11.8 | 13.3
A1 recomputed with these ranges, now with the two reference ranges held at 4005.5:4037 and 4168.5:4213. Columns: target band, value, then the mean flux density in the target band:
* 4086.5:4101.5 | 1.1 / 12.3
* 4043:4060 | -1.0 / 14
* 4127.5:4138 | 0.7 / 12.5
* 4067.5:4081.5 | 0.9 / 12.4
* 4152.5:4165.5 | 0.2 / 13.2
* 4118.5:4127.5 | 0.1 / 13.1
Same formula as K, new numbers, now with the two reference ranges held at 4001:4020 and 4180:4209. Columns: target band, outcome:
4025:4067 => 0.6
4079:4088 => 0.5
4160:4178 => 0.3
